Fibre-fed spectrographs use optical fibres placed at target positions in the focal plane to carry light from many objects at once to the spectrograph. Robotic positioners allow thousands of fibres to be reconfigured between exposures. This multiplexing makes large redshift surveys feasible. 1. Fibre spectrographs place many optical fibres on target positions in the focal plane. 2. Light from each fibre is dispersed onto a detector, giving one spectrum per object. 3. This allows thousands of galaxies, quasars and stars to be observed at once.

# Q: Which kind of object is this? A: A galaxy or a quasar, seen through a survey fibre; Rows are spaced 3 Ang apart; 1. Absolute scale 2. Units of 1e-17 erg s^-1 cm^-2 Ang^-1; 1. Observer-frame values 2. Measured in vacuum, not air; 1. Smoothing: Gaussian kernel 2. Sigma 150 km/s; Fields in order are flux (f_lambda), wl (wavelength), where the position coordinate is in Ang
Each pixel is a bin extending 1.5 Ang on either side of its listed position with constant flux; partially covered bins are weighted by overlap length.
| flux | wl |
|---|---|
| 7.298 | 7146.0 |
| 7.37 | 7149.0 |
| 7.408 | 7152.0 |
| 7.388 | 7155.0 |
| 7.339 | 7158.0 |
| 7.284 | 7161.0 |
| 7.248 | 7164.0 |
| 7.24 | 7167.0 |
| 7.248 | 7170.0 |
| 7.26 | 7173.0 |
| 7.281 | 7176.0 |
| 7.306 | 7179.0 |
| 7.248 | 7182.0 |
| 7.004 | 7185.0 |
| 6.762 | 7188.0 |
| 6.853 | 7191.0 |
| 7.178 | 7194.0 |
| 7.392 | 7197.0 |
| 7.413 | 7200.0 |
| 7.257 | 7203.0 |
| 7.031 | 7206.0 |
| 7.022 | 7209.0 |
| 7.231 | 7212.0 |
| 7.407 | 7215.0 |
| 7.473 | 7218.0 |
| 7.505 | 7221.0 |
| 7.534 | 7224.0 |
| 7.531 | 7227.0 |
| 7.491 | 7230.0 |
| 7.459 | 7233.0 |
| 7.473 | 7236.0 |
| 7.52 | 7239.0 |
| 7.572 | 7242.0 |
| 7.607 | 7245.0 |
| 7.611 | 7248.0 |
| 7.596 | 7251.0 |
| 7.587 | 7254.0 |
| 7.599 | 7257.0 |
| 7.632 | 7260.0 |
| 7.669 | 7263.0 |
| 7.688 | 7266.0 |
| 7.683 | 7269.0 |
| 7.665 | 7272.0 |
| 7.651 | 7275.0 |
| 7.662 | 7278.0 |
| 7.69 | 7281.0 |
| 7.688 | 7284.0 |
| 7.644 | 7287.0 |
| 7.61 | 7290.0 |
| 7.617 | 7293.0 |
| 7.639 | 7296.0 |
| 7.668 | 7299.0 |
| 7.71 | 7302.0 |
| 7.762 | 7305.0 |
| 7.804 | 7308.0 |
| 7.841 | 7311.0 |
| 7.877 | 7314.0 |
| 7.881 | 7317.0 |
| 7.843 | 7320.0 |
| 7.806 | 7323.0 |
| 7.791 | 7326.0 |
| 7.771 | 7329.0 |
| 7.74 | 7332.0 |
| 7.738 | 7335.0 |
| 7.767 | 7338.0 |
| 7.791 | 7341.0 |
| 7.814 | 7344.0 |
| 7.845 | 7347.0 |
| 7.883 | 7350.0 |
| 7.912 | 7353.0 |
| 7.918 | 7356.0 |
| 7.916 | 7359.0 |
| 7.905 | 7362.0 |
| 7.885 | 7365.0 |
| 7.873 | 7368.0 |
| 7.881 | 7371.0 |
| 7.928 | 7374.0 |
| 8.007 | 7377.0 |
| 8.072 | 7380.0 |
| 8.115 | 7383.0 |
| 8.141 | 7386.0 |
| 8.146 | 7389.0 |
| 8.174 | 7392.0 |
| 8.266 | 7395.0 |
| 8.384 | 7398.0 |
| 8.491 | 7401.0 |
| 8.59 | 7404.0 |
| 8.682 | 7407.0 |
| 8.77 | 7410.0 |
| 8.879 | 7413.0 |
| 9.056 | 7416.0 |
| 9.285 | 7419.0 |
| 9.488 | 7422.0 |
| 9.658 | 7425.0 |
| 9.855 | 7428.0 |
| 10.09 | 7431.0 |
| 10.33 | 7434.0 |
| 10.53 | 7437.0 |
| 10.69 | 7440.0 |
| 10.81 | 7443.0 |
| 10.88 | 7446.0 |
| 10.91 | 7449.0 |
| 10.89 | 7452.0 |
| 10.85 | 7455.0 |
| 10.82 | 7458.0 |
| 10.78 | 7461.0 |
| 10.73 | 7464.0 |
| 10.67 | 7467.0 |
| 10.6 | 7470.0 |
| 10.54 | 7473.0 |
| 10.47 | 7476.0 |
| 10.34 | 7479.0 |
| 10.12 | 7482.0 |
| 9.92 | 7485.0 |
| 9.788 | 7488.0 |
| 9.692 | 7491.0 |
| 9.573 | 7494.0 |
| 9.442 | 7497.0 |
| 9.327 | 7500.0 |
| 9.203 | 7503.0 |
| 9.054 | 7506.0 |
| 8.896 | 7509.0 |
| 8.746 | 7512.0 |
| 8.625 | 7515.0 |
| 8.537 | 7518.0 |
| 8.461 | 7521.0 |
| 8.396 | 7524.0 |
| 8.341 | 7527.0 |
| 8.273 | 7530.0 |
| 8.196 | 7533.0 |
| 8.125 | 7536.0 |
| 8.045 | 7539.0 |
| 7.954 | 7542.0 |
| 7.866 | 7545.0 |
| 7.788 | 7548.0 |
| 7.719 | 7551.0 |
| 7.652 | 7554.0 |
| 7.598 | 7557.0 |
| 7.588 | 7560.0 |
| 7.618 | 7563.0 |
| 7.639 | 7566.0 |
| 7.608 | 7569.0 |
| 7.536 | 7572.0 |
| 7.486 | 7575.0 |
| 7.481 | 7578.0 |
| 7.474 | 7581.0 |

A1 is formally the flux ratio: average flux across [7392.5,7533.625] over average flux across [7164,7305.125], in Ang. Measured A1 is 1.29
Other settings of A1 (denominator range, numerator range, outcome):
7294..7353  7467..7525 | 1.22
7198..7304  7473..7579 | 1.14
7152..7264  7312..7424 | 1.11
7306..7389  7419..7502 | 1.30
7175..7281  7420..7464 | 1.41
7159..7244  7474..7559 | 1.21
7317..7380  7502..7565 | 1.05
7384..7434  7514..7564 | 0.90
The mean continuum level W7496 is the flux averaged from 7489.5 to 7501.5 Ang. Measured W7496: 9.51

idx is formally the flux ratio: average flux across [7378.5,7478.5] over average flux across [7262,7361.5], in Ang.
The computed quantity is 1.25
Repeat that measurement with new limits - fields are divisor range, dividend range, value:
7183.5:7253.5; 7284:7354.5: 1.06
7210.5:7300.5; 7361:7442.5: 1.16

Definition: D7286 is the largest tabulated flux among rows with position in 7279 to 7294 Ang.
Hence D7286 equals 7.69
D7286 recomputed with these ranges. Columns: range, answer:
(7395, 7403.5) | 8.491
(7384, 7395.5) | 8.266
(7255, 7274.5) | 7.688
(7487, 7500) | 9.788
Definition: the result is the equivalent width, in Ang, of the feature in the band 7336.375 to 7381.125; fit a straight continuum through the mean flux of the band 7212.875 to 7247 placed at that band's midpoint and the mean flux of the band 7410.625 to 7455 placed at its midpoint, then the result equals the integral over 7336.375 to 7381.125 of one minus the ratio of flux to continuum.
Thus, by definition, 6.1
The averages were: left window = 7.5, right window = 10.1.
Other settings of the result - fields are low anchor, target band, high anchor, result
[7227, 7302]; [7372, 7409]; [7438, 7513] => 3.6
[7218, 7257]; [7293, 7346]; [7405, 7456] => 4.9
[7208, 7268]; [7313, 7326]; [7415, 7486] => 1.2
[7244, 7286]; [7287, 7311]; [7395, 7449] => 1.1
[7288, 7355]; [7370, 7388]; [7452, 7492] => 1.6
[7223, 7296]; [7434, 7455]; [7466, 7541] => -4.5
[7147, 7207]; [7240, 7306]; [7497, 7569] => -1.2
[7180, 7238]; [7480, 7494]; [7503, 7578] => -3.4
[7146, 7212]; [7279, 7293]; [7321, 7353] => -0.1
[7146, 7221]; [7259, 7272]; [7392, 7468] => 0.7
